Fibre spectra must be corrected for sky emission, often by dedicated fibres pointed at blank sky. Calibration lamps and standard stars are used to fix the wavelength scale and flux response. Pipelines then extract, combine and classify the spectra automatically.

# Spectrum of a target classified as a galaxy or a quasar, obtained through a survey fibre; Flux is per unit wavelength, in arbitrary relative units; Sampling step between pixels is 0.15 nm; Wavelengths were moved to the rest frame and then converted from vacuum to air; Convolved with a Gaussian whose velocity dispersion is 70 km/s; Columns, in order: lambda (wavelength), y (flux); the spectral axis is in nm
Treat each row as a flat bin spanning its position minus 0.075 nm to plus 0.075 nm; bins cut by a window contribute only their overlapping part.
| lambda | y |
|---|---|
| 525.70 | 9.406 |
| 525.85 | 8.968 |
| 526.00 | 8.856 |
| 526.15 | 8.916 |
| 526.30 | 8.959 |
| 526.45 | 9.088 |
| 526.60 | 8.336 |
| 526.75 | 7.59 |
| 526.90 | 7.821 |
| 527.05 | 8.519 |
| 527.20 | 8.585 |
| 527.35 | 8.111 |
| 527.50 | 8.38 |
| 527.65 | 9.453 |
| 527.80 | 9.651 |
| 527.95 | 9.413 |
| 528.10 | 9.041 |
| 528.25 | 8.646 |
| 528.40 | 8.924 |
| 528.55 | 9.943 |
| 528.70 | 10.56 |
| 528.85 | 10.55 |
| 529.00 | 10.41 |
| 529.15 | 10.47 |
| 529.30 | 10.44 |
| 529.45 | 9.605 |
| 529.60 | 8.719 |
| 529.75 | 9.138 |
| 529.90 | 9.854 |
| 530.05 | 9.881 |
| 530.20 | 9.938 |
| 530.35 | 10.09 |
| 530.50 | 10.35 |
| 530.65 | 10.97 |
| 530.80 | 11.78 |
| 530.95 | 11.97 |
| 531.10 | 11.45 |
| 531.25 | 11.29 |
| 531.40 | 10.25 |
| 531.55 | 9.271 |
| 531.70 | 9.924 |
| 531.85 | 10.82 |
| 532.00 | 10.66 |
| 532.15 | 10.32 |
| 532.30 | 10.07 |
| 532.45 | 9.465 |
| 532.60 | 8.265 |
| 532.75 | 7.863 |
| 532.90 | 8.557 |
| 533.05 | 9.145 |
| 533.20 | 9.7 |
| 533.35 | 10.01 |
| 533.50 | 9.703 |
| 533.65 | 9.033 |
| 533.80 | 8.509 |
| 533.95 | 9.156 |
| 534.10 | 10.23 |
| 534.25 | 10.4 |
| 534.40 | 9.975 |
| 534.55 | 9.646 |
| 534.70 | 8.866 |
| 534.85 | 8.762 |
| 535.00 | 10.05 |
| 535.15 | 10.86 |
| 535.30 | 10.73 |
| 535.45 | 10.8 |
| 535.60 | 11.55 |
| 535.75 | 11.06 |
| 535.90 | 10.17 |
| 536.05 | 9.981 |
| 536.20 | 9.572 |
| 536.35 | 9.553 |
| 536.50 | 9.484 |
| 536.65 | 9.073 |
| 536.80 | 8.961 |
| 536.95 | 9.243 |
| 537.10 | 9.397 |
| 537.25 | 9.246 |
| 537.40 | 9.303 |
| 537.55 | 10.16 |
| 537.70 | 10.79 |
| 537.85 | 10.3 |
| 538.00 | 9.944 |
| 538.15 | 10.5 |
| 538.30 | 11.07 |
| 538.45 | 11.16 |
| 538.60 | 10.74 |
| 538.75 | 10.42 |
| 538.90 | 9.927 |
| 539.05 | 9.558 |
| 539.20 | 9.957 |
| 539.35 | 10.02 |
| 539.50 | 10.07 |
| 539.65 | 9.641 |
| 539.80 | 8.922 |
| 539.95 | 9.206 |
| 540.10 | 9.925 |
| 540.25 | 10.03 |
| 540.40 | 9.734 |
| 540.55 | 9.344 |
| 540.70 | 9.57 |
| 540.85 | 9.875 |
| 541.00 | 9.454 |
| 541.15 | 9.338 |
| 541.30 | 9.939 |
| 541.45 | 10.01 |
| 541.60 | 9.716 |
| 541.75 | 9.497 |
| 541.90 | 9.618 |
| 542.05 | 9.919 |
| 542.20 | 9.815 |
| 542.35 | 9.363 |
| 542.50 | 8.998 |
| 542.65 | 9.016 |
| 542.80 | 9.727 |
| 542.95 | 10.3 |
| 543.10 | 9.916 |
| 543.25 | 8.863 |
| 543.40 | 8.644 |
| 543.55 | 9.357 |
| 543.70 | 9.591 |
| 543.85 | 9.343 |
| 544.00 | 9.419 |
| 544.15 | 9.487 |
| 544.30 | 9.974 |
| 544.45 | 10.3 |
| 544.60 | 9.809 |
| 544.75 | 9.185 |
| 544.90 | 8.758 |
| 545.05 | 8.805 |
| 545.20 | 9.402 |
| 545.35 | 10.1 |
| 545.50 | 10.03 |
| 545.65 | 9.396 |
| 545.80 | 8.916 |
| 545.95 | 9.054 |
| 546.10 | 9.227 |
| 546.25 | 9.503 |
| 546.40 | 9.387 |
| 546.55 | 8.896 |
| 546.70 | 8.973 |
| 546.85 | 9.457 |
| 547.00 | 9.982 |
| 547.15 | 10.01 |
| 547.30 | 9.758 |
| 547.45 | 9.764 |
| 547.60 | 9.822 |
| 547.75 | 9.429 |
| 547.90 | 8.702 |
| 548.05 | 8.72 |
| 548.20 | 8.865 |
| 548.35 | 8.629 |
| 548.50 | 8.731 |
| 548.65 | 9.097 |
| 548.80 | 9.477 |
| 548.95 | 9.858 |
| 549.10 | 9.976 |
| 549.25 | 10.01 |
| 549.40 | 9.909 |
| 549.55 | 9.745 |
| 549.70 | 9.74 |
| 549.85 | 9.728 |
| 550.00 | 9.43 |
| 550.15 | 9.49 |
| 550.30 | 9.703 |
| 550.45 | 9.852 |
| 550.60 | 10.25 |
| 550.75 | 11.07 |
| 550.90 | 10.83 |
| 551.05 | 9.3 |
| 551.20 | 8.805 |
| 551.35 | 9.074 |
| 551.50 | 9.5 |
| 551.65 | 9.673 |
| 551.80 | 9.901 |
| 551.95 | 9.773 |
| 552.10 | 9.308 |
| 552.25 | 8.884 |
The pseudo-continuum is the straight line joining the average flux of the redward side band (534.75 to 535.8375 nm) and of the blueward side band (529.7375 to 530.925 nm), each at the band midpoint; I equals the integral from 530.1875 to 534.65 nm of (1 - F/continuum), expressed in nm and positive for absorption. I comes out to 0.20 nm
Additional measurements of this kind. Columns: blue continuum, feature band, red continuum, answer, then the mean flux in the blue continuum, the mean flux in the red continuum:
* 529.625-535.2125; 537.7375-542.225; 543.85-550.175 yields -0.12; 9.89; 9.45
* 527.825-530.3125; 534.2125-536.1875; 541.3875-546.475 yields -0.12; 9.72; 9.48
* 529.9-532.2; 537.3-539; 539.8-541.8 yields -0.08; 10.6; 9.64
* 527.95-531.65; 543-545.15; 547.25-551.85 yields 0.07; 10.1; 9.57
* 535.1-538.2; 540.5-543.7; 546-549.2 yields 0.05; 10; 9.35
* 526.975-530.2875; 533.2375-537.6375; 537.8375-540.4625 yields 0.03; 9.47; 10.1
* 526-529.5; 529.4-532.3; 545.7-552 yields -0.34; 9.18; 9.52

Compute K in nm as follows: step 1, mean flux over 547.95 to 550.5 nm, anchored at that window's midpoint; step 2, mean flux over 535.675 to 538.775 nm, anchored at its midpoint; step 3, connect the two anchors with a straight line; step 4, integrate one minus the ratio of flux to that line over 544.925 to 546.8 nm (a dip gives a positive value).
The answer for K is 0.061 nm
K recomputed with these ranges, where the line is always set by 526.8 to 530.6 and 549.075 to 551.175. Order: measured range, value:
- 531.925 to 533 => 0.03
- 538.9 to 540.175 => 0.00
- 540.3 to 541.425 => 0.01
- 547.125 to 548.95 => 0.11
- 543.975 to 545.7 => 0.04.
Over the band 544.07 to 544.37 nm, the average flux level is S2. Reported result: 9.72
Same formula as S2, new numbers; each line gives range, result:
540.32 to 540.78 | 9.56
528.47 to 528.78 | 10.2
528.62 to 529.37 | 10.5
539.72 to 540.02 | 9.07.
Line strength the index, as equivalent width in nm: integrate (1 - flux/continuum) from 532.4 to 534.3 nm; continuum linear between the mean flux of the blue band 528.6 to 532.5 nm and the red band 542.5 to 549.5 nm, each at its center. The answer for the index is 0.176 nm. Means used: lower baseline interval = 10.3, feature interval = 9.22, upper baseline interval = 9.42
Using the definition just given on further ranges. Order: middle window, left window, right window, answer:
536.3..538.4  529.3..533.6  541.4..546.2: -0.015 nm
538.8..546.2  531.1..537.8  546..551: 0.085 nm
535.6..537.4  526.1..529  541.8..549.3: -0.091 nm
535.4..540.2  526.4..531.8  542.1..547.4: -0.216 nm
